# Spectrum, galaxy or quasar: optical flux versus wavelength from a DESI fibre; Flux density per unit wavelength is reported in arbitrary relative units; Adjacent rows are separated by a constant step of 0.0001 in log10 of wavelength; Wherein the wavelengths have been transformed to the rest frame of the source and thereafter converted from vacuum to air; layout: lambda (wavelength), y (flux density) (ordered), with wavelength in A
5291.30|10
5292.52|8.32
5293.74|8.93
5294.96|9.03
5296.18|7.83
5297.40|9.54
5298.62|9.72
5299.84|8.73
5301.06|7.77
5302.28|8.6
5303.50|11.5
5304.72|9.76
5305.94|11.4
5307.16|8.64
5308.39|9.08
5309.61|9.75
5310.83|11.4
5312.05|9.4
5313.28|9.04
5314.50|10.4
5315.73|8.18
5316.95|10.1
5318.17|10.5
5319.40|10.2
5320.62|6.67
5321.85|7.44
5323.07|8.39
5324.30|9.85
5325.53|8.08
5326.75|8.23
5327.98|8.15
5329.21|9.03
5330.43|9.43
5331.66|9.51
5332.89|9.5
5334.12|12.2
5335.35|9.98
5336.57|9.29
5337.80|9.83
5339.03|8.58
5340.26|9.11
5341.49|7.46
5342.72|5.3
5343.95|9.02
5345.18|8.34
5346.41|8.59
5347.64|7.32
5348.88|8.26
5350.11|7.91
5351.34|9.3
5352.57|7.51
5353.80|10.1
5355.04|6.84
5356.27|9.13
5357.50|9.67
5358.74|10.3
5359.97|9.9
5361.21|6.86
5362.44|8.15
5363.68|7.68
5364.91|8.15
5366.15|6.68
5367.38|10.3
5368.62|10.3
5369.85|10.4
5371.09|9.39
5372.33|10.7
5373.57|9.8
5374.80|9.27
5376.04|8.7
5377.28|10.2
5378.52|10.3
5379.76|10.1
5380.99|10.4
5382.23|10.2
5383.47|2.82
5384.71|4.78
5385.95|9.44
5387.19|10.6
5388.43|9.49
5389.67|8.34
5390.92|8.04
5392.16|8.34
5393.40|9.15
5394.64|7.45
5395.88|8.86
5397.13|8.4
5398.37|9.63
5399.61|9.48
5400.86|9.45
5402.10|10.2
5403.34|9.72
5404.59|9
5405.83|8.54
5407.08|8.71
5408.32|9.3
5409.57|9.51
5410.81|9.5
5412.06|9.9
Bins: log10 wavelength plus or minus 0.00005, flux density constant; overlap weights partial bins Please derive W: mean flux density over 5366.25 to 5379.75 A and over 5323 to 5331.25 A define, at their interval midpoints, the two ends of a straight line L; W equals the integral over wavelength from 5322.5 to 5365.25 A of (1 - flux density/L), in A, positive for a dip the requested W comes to 2.0 A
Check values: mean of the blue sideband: 8.78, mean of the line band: 8.72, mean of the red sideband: 9.82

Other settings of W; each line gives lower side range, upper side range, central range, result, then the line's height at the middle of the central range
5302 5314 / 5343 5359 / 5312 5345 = 0.9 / 9.25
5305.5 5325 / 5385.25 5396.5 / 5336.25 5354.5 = 1.6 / 9.16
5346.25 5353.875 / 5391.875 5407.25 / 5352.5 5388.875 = -1.5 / 8.6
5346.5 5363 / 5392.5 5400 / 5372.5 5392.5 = -0.3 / 8.72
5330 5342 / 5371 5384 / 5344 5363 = 1.7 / 9.42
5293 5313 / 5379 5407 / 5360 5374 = 0.0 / 8.95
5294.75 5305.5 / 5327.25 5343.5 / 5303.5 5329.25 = -0.4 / 9.12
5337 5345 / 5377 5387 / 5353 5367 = -0.2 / 8.39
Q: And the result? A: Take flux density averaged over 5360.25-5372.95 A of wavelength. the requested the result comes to 8.89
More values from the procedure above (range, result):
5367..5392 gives 9.15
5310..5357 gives 8.89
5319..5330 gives 8.44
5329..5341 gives 9.65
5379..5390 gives 8.5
